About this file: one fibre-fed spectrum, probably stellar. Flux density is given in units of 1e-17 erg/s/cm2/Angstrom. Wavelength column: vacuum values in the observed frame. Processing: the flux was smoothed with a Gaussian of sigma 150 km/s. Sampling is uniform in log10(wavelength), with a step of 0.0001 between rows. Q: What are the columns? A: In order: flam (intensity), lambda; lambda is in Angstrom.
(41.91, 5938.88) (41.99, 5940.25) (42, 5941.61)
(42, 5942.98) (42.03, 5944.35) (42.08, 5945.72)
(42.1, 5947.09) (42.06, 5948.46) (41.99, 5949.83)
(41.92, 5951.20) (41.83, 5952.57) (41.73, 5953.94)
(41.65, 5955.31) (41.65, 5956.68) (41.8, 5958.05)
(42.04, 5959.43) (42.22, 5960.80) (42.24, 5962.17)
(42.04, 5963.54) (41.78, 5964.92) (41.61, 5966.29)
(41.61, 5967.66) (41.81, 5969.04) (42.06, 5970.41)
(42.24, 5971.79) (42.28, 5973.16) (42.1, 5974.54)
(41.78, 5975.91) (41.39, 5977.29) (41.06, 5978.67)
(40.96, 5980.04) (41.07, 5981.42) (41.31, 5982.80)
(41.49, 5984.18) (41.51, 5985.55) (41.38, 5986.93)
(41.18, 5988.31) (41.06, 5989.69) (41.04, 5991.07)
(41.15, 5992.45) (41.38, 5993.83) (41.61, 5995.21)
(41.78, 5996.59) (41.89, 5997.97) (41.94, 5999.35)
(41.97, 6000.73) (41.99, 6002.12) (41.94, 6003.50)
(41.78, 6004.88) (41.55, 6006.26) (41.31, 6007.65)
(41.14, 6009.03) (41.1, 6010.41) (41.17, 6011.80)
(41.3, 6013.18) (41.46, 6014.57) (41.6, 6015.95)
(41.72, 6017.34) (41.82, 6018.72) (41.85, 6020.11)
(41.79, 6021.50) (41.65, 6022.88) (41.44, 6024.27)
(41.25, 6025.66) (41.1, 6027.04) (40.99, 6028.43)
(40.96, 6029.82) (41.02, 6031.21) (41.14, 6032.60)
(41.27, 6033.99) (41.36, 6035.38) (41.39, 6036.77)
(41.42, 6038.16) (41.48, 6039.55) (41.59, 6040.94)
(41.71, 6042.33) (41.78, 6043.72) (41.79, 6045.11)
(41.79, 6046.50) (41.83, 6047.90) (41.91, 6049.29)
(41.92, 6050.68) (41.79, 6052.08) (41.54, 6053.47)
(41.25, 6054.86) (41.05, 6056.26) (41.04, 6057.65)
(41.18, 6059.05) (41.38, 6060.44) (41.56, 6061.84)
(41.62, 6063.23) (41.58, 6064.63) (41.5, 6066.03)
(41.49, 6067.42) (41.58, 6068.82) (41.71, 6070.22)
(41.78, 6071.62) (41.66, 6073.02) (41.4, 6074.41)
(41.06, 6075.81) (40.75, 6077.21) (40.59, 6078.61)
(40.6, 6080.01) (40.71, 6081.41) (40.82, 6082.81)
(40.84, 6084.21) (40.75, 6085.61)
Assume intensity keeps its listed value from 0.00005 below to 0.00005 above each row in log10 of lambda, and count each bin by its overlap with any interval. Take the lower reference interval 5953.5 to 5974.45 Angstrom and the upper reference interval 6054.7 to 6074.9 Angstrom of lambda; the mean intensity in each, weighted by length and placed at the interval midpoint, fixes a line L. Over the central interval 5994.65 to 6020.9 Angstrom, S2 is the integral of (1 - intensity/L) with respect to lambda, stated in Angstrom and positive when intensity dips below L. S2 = 0.1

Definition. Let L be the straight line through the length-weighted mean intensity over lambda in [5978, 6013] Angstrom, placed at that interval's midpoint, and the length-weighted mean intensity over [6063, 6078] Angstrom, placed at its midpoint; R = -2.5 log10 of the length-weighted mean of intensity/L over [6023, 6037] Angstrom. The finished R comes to 0.01 mag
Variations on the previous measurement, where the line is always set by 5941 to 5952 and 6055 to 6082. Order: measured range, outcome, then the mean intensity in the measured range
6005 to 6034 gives 0.005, 41.4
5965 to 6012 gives 0.005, 41.6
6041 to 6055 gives -0.010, 41.8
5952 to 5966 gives 0.001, 41.9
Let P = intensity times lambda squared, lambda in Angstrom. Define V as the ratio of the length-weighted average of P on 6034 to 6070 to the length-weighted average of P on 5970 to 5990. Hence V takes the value 1.0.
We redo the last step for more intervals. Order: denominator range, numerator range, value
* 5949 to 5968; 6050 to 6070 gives 1.02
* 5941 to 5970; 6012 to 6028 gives 1.01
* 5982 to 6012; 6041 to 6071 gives 1.02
